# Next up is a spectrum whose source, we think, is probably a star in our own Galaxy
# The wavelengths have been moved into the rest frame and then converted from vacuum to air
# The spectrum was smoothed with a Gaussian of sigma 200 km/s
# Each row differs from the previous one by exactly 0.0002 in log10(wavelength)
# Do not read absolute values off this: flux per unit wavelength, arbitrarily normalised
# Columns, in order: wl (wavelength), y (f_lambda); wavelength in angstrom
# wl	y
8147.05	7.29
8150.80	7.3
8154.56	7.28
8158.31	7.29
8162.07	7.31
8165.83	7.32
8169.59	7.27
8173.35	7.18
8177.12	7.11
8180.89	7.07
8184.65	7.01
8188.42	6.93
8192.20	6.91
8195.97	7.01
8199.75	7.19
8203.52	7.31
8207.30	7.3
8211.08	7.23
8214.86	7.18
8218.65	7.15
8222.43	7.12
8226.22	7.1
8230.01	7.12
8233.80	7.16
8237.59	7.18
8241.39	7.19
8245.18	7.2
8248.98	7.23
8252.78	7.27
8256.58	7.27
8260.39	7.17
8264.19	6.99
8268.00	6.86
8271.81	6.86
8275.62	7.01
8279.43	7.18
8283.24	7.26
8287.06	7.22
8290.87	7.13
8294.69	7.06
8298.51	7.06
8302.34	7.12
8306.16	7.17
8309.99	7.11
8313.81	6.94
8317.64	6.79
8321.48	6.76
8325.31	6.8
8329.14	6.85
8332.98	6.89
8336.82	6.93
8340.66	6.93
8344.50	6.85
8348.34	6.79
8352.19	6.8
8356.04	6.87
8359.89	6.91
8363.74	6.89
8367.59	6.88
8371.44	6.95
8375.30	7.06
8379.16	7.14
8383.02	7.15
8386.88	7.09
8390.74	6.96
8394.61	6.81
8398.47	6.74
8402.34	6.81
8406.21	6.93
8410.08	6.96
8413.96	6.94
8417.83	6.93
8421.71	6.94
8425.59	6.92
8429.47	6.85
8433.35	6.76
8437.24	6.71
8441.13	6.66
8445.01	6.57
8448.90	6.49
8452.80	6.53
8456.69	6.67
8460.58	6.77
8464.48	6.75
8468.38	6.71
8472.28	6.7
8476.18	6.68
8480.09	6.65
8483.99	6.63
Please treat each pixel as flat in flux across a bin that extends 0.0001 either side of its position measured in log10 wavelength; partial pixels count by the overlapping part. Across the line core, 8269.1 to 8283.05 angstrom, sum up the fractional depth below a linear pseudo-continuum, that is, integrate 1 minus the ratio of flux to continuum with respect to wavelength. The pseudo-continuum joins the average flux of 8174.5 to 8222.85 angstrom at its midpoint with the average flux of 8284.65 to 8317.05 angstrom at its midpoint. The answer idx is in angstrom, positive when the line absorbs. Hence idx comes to 0.1 angstrom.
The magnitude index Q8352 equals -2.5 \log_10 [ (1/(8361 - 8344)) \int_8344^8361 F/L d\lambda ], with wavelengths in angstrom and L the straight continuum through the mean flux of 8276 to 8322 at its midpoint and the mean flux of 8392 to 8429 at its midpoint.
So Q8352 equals 0.02 mag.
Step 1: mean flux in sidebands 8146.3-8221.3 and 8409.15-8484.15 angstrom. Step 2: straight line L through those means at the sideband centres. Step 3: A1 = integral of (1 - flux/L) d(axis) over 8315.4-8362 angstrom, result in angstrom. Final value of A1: 0.49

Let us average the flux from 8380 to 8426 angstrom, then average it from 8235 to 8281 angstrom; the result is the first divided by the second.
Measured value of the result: 0.97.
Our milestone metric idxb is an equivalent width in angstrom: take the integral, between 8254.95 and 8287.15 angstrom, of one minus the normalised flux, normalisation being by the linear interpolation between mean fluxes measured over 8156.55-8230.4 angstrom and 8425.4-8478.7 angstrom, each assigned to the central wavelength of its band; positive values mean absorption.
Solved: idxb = -0.3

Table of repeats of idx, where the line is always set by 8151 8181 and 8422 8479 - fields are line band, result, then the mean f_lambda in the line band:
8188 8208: 0.19 angstrom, 7.11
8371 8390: -0.68 angstrom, 7.08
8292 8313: -0.34 angstrom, 7.1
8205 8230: -0.12 angstrom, 7.18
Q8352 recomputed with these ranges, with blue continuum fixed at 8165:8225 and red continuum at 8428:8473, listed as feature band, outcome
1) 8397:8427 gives -0.024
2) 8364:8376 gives -0.019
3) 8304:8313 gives -0.029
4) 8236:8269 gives -0.019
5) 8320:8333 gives 0.013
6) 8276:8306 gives -0.027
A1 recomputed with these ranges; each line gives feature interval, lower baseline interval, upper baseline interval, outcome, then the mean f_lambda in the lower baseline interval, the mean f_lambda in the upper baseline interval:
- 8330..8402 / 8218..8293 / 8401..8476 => -0.1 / 7.13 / 6.77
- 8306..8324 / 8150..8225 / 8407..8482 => 0.1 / 7.17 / 6.75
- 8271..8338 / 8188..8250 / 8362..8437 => 0.3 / 7.15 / 6.93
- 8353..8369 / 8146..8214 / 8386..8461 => 0.0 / 7.18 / 6.8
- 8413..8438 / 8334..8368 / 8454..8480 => -0.4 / 6.87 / 6.7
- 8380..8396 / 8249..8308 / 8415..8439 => -0.2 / 7.11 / 6.86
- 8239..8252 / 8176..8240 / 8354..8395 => -0.2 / 7.12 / 6.98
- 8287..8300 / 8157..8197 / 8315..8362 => -0.3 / 7.13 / 6.85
